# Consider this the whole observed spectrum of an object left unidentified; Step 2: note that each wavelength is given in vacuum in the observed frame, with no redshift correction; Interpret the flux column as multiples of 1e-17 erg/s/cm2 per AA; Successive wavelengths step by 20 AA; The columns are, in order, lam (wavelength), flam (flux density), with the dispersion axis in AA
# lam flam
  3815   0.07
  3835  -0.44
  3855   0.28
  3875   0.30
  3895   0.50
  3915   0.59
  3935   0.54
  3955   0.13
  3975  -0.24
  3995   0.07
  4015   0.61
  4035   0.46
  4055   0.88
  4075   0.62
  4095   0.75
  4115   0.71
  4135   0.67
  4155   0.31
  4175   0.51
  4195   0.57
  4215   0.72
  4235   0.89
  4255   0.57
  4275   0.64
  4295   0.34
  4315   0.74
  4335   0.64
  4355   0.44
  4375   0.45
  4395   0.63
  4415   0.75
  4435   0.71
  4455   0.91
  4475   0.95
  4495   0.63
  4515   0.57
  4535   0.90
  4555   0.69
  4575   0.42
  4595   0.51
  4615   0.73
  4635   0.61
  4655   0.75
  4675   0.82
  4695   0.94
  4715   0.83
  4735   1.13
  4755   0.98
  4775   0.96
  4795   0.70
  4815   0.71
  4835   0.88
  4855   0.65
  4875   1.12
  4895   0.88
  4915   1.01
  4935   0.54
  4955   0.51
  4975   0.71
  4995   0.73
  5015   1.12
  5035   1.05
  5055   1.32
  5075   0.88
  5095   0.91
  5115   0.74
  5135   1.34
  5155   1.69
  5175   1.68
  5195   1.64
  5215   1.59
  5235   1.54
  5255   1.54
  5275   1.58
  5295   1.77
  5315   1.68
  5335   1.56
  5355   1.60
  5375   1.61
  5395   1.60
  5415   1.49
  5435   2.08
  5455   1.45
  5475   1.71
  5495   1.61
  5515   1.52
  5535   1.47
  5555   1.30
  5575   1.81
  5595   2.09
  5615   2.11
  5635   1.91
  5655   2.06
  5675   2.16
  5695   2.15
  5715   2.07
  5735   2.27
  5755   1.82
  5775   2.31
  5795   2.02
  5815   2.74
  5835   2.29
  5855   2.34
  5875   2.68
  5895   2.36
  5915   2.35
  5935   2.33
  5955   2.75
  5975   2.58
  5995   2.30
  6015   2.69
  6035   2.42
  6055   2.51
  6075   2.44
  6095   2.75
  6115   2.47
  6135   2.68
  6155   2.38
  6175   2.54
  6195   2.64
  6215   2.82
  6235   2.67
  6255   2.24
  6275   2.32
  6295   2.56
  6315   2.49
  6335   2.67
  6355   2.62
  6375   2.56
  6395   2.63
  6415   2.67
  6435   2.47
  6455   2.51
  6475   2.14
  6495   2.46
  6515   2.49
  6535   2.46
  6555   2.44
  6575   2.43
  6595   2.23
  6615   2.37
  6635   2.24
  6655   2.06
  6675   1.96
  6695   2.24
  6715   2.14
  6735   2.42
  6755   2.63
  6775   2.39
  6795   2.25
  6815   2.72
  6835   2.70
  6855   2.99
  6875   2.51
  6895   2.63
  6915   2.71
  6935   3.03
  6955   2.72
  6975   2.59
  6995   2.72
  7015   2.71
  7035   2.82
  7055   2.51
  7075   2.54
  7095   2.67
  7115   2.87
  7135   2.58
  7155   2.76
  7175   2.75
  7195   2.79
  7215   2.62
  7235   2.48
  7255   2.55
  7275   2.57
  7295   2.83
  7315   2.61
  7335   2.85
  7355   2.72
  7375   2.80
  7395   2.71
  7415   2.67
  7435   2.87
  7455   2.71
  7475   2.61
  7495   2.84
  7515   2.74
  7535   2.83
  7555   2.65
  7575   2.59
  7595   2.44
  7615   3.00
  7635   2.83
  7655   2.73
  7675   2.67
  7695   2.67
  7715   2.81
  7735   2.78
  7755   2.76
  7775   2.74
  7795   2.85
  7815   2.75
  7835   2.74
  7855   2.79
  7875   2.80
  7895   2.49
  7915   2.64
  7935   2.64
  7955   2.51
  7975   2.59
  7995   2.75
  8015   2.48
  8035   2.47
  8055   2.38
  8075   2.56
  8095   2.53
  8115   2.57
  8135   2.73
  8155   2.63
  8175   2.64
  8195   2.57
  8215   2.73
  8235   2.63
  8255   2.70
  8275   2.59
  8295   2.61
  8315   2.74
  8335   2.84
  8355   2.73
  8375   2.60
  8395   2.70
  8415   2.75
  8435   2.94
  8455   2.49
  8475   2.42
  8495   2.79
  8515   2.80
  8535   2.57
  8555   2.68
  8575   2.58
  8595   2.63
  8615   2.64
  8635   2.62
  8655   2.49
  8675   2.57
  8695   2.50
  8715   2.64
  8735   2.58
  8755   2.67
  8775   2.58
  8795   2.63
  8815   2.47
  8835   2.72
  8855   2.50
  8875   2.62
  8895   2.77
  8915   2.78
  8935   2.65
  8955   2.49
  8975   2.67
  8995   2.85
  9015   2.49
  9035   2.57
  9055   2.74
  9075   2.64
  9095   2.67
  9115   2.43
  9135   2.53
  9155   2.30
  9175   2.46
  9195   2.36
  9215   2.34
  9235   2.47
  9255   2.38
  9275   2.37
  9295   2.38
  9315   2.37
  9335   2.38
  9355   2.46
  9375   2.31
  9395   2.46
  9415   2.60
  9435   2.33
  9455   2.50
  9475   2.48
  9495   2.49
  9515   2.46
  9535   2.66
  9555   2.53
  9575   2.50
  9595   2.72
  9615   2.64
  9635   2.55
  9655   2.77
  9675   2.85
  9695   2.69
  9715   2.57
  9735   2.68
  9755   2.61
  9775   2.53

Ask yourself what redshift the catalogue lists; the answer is 0.29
